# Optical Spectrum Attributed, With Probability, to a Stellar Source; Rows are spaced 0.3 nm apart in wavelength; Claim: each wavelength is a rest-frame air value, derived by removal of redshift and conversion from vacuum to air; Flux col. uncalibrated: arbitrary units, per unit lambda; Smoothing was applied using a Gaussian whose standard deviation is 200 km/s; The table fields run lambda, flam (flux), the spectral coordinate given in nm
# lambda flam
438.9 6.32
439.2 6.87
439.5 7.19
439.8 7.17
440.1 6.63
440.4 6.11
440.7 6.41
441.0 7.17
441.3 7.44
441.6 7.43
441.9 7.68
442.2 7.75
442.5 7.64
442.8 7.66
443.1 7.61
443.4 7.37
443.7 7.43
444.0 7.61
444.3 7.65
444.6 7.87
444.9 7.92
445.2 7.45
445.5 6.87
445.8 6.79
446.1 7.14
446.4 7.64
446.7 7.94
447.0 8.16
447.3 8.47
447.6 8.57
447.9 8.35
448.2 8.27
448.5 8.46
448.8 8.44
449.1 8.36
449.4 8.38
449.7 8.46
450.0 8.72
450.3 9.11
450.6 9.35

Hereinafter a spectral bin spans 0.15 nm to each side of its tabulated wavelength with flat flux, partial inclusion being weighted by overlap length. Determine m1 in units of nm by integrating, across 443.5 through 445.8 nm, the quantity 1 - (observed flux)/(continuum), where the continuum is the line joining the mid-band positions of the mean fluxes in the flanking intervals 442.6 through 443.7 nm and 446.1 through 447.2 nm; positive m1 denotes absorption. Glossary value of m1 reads 0.05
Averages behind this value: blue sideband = 7.53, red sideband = 7.83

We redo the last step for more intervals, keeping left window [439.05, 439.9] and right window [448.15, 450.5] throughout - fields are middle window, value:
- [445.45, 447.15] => 0.14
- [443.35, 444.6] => 0.03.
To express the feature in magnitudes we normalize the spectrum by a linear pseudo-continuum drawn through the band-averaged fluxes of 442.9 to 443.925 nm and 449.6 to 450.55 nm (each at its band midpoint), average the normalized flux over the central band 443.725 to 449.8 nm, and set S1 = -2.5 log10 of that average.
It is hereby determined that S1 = 0.03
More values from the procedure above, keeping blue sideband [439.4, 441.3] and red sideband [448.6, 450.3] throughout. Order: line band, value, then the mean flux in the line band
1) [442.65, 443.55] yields -0.031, 7.55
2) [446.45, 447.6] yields -0.016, 8.19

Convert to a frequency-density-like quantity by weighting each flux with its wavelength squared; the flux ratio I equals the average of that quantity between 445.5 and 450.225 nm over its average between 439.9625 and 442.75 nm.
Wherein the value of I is 1.17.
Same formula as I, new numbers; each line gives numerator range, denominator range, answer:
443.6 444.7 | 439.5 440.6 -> 1.16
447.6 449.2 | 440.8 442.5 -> 1.16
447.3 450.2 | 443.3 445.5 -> 1.14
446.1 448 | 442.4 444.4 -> 1.09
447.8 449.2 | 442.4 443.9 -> 1.14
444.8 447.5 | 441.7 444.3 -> 1.02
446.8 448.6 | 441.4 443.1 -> 1.12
